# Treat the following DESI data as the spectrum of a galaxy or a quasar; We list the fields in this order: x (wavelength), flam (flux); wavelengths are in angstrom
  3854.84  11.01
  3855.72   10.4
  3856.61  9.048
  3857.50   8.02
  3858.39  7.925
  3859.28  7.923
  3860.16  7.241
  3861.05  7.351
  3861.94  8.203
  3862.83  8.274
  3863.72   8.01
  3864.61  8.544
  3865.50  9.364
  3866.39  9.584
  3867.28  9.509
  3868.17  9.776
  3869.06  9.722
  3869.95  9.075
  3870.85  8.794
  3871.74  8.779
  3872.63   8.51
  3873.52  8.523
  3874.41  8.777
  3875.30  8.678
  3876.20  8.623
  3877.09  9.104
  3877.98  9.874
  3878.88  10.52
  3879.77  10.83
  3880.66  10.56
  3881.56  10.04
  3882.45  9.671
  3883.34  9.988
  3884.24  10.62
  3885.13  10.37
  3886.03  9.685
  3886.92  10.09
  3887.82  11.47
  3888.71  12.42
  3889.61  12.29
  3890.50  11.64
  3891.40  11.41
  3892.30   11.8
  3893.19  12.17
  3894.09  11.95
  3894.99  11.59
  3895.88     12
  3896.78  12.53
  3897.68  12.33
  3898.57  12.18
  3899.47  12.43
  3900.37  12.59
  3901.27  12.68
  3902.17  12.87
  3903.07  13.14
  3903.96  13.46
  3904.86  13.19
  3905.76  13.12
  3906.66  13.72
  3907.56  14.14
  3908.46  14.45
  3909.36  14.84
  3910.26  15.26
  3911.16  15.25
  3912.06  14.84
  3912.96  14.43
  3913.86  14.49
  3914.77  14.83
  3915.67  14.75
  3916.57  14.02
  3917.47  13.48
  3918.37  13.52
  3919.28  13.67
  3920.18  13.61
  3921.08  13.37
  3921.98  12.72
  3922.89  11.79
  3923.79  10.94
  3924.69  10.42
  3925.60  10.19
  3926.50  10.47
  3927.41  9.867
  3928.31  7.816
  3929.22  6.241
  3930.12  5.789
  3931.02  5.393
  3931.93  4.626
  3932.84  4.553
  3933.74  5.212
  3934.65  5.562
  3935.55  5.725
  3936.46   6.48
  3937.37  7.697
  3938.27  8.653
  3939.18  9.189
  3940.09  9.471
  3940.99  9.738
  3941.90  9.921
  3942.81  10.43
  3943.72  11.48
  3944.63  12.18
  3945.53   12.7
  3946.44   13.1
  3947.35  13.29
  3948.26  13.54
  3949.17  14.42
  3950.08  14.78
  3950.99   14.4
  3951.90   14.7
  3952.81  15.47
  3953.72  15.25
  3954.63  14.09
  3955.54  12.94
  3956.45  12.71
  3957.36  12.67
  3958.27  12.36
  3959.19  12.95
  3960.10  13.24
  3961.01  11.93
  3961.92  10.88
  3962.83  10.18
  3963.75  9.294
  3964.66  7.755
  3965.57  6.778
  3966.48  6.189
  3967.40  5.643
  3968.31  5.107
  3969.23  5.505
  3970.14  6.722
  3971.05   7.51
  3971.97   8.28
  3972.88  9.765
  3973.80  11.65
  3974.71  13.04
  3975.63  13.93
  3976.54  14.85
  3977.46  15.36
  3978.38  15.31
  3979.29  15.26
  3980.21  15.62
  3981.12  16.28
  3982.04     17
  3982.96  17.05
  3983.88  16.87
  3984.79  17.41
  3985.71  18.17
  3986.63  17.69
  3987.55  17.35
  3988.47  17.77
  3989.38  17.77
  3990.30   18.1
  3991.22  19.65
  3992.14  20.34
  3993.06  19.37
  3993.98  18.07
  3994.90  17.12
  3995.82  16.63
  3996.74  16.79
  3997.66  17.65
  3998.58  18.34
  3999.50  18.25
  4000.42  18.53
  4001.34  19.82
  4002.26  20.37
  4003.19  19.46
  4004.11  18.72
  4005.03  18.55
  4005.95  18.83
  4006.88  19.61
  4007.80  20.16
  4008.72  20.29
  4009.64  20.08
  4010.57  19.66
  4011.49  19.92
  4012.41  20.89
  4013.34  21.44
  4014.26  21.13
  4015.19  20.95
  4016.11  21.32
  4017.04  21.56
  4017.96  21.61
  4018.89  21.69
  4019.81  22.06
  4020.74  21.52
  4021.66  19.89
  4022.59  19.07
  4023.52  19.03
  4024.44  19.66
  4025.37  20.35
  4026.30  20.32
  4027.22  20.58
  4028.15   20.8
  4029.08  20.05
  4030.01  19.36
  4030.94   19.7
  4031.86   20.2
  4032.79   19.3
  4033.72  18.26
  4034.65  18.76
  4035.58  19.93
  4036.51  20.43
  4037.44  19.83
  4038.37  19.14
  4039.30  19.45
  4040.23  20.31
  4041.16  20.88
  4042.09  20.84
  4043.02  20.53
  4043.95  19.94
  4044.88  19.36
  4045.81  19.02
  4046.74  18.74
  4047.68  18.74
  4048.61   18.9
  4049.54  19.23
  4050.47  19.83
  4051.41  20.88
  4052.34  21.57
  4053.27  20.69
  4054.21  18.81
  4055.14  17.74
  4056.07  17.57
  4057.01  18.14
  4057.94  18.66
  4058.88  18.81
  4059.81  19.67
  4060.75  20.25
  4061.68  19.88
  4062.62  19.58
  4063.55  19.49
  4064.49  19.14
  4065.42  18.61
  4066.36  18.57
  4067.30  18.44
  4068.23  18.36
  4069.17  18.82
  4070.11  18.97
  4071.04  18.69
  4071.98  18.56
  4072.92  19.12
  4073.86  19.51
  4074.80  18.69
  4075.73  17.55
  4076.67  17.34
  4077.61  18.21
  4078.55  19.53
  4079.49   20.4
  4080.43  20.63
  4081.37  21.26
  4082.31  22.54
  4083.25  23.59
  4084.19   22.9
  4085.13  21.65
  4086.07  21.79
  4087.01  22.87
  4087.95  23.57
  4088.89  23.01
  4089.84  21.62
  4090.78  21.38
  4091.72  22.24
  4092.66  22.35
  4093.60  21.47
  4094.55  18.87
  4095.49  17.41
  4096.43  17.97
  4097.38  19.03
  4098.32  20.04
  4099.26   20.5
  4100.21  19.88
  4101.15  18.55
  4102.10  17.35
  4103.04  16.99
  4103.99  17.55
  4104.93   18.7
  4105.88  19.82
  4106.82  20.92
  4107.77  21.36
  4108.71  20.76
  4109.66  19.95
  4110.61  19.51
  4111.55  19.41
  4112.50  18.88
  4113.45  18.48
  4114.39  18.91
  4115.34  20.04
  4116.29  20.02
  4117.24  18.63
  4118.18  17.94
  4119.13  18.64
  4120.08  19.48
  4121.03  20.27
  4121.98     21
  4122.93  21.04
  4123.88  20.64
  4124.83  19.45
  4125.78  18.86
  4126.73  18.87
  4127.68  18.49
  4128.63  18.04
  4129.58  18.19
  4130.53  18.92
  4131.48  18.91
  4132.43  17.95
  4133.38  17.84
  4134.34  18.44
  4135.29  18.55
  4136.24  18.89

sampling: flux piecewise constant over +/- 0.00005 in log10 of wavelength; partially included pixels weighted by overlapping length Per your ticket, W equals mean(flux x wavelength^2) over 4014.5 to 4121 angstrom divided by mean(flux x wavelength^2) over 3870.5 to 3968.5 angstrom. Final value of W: 1.9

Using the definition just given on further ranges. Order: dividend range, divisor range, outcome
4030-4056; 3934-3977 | 1.92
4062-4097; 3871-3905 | 2.01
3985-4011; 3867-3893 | 1.97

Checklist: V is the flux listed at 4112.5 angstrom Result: 18.88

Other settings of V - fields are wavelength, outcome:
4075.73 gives 17.55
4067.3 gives 18.44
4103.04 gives 16.99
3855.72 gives 10.4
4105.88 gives 19.82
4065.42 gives 18.61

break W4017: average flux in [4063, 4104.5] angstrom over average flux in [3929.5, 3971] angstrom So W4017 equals 2.0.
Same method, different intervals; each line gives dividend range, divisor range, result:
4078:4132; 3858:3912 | 1.84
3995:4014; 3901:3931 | 1.53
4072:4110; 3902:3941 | 1.83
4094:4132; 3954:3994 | 1.45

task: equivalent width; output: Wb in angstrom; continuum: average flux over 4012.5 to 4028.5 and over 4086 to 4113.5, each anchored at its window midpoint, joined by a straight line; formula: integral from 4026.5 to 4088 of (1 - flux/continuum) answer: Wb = 2.2 angstrom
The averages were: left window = 20.8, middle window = 19.7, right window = 20.1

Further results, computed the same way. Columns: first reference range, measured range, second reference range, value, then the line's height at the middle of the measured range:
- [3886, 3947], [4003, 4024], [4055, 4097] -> -4.80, 16.6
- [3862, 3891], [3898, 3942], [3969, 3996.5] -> 2.44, 12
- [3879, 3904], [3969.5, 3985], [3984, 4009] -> 3.43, 17.2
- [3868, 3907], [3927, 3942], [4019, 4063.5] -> 7.22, 13.7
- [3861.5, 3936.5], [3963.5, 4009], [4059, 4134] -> -1.16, 14.7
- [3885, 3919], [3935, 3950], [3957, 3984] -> 1.81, 12.1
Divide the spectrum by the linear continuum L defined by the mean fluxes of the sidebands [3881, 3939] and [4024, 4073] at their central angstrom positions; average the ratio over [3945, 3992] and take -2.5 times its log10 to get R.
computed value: 0.12 mag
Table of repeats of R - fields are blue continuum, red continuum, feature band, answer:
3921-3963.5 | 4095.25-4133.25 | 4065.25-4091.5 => -0.16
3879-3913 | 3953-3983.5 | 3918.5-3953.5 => 0.16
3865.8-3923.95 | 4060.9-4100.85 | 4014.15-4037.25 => -0.15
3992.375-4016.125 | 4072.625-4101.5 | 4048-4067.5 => 0.04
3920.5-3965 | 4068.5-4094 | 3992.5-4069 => -0.16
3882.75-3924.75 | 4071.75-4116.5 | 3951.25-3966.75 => 0.25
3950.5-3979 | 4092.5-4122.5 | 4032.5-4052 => -0.25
